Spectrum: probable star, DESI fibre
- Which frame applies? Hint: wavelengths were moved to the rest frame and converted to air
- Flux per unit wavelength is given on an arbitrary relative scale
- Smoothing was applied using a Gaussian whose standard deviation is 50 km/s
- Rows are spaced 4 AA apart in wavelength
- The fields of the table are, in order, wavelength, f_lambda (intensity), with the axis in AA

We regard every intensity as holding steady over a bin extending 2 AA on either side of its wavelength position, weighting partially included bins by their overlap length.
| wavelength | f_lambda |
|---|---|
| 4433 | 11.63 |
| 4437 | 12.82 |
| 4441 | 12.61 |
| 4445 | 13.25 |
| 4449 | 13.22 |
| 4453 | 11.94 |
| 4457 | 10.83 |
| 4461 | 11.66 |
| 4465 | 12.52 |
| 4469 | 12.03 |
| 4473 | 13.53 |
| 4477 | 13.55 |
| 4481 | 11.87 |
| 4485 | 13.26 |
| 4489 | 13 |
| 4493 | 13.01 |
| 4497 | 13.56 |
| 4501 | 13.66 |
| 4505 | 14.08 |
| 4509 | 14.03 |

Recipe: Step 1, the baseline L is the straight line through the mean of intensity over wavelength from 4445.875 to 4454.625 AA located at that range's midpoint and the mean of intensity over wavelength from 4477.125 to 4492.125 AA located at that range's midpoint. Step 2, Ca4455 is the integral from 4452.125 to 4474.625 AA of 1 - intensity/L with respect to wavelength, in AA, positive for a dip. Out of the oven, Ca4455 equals 1.2 AA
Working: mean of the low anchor 12.7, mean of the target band 12.1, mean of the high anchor 12.8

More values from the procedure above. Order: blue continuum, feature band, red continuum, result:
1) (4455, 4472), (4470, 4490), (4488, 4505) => -0.6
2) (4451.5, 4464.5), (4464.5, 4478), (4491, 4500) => -0.8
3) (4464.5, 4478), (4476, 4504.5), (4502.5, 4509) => 0.8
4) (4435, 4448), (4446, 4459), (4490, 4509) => 0.9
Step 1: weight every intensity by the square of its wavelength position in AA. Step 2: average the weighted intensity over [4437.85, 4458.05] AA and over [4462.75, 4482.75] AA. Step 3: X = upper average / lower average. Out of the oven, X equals 1.03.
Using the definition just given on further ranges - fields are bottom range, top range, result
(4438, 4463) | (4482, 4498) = 1.09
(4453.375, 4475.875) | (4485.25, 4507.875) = 1.12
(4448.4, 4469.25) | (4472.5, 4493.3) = 1.10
